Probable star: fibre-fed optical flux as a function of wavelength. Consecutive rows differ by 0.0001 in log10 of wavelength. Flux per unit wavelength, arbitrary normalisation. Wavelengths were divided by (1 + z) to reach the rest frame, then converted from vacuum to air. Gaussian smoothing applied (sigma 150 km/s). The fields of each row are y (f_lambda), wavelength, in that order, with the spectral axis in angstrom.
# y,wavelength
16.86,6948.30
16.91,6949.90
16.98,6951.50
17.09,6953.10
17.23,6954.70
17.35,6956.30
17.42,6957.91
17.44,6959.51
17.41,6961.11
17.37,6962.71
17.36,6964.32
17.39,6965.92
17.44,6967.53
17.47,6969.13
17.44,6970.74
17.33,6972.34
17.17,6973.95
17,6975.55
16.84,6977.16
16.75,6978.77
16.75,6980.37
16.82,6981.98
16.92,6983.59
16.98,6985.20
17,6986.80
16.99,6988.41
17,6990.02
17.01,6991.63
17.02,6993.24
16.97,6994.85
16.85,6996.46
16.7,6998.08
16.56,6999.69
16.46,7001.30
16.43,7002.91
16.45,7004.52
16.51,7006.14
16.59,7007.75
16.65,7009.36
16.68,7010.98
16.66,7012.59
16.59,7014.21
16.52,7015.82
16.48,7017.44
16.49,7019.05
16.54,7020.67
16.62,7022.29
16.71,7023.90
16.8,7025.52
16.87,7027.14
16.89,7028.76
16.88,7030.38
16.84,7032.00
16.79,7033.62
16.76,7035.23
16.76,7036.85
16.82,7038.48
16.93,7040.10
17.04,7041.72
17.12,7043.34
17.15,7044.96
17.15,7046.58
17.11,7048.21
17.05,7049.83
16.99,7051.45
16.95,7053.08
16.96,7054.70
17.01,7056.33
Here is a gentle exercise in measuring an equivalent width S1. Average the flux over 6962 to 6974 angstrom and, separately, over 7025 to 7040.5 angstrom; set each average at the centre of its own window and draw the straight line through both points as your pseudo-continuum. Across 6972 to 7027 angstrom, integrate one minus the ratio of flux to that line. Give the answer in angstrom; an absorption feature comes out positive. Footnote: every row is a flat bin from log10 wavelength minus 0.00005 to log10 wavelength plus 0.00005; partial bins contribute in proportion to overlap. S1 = 1.1 angstrom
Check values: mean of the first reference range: 17.4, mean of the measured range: 16.8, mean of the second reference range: 16.8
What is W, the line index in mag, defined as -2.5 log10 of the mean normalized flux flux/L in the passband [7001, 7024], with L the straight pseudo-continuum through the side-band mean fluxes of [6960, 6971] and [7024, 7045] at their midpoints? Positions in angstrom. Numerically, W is 0.03 mag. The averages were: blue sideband 17.4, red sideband 16.9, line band 16.6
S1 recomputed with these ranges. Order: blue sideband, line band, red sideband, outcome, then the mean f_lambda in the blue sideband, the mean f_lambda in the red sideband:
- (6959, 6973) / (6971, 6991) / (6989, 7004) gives 0.1 angstrom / 17.4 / 16.8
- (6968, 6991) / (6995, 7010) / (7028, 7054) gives 0.4 angstrom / 17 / 17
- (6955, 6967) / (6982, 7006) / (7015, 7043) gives 0.4 angstrom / 17.4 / 16.8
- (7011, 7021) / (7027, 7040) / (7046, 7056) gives 0.0 angstrom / 16.6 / 17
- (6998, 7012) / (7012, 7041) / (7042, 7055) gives 0.2 angstrom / 16.6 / 17.1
